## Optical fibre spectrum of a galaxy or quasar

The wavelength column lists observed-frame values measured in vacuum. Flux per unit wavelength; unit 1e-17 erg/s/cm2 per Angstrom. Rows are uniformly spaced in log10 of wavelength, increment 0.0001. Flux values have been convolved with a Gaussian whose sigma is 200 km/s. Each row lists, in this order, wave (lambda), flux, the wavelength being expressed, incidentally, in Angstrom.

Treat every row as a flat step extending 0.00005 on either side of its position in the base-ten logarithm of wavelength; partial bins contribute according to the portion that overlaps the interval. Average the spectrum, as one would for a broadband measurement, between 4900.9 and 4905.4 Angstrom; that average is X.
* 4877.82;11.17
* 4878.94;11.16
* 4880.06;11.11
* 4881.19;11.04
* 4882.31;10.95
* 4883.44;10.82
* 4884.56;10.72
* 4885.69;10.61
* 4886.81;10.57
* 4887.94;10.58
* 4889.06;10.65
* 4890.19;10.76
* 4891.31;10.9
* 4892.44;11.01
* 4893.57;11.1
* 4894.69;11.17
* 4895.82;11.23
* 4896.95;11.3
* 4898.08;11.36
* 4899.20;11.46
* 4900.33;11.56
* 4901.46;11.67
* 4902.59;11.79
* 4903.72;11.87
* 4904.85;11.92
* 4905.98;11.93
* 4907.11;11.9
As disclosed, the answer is 11.8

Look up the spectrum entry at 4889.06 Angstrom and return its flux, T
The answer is 10.65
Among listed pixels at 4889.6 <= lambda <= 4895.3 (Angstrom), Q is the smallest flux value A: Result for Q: 10.76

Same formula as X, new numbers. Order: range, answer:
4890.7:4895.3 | 11.1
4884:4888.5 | 10.6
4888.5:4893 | 10.8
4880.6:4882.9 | 11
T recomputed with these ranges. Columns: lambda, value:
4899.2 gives 11.46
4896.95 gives 11.3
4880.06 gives 11.11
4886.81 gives 10.57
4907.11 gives 11.9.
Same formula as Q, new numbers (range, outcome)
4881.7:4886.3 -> 10.61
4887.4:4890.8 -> 10.58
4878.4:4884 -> 10.82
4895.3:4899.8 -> 11.23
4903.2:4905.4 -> 11.87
